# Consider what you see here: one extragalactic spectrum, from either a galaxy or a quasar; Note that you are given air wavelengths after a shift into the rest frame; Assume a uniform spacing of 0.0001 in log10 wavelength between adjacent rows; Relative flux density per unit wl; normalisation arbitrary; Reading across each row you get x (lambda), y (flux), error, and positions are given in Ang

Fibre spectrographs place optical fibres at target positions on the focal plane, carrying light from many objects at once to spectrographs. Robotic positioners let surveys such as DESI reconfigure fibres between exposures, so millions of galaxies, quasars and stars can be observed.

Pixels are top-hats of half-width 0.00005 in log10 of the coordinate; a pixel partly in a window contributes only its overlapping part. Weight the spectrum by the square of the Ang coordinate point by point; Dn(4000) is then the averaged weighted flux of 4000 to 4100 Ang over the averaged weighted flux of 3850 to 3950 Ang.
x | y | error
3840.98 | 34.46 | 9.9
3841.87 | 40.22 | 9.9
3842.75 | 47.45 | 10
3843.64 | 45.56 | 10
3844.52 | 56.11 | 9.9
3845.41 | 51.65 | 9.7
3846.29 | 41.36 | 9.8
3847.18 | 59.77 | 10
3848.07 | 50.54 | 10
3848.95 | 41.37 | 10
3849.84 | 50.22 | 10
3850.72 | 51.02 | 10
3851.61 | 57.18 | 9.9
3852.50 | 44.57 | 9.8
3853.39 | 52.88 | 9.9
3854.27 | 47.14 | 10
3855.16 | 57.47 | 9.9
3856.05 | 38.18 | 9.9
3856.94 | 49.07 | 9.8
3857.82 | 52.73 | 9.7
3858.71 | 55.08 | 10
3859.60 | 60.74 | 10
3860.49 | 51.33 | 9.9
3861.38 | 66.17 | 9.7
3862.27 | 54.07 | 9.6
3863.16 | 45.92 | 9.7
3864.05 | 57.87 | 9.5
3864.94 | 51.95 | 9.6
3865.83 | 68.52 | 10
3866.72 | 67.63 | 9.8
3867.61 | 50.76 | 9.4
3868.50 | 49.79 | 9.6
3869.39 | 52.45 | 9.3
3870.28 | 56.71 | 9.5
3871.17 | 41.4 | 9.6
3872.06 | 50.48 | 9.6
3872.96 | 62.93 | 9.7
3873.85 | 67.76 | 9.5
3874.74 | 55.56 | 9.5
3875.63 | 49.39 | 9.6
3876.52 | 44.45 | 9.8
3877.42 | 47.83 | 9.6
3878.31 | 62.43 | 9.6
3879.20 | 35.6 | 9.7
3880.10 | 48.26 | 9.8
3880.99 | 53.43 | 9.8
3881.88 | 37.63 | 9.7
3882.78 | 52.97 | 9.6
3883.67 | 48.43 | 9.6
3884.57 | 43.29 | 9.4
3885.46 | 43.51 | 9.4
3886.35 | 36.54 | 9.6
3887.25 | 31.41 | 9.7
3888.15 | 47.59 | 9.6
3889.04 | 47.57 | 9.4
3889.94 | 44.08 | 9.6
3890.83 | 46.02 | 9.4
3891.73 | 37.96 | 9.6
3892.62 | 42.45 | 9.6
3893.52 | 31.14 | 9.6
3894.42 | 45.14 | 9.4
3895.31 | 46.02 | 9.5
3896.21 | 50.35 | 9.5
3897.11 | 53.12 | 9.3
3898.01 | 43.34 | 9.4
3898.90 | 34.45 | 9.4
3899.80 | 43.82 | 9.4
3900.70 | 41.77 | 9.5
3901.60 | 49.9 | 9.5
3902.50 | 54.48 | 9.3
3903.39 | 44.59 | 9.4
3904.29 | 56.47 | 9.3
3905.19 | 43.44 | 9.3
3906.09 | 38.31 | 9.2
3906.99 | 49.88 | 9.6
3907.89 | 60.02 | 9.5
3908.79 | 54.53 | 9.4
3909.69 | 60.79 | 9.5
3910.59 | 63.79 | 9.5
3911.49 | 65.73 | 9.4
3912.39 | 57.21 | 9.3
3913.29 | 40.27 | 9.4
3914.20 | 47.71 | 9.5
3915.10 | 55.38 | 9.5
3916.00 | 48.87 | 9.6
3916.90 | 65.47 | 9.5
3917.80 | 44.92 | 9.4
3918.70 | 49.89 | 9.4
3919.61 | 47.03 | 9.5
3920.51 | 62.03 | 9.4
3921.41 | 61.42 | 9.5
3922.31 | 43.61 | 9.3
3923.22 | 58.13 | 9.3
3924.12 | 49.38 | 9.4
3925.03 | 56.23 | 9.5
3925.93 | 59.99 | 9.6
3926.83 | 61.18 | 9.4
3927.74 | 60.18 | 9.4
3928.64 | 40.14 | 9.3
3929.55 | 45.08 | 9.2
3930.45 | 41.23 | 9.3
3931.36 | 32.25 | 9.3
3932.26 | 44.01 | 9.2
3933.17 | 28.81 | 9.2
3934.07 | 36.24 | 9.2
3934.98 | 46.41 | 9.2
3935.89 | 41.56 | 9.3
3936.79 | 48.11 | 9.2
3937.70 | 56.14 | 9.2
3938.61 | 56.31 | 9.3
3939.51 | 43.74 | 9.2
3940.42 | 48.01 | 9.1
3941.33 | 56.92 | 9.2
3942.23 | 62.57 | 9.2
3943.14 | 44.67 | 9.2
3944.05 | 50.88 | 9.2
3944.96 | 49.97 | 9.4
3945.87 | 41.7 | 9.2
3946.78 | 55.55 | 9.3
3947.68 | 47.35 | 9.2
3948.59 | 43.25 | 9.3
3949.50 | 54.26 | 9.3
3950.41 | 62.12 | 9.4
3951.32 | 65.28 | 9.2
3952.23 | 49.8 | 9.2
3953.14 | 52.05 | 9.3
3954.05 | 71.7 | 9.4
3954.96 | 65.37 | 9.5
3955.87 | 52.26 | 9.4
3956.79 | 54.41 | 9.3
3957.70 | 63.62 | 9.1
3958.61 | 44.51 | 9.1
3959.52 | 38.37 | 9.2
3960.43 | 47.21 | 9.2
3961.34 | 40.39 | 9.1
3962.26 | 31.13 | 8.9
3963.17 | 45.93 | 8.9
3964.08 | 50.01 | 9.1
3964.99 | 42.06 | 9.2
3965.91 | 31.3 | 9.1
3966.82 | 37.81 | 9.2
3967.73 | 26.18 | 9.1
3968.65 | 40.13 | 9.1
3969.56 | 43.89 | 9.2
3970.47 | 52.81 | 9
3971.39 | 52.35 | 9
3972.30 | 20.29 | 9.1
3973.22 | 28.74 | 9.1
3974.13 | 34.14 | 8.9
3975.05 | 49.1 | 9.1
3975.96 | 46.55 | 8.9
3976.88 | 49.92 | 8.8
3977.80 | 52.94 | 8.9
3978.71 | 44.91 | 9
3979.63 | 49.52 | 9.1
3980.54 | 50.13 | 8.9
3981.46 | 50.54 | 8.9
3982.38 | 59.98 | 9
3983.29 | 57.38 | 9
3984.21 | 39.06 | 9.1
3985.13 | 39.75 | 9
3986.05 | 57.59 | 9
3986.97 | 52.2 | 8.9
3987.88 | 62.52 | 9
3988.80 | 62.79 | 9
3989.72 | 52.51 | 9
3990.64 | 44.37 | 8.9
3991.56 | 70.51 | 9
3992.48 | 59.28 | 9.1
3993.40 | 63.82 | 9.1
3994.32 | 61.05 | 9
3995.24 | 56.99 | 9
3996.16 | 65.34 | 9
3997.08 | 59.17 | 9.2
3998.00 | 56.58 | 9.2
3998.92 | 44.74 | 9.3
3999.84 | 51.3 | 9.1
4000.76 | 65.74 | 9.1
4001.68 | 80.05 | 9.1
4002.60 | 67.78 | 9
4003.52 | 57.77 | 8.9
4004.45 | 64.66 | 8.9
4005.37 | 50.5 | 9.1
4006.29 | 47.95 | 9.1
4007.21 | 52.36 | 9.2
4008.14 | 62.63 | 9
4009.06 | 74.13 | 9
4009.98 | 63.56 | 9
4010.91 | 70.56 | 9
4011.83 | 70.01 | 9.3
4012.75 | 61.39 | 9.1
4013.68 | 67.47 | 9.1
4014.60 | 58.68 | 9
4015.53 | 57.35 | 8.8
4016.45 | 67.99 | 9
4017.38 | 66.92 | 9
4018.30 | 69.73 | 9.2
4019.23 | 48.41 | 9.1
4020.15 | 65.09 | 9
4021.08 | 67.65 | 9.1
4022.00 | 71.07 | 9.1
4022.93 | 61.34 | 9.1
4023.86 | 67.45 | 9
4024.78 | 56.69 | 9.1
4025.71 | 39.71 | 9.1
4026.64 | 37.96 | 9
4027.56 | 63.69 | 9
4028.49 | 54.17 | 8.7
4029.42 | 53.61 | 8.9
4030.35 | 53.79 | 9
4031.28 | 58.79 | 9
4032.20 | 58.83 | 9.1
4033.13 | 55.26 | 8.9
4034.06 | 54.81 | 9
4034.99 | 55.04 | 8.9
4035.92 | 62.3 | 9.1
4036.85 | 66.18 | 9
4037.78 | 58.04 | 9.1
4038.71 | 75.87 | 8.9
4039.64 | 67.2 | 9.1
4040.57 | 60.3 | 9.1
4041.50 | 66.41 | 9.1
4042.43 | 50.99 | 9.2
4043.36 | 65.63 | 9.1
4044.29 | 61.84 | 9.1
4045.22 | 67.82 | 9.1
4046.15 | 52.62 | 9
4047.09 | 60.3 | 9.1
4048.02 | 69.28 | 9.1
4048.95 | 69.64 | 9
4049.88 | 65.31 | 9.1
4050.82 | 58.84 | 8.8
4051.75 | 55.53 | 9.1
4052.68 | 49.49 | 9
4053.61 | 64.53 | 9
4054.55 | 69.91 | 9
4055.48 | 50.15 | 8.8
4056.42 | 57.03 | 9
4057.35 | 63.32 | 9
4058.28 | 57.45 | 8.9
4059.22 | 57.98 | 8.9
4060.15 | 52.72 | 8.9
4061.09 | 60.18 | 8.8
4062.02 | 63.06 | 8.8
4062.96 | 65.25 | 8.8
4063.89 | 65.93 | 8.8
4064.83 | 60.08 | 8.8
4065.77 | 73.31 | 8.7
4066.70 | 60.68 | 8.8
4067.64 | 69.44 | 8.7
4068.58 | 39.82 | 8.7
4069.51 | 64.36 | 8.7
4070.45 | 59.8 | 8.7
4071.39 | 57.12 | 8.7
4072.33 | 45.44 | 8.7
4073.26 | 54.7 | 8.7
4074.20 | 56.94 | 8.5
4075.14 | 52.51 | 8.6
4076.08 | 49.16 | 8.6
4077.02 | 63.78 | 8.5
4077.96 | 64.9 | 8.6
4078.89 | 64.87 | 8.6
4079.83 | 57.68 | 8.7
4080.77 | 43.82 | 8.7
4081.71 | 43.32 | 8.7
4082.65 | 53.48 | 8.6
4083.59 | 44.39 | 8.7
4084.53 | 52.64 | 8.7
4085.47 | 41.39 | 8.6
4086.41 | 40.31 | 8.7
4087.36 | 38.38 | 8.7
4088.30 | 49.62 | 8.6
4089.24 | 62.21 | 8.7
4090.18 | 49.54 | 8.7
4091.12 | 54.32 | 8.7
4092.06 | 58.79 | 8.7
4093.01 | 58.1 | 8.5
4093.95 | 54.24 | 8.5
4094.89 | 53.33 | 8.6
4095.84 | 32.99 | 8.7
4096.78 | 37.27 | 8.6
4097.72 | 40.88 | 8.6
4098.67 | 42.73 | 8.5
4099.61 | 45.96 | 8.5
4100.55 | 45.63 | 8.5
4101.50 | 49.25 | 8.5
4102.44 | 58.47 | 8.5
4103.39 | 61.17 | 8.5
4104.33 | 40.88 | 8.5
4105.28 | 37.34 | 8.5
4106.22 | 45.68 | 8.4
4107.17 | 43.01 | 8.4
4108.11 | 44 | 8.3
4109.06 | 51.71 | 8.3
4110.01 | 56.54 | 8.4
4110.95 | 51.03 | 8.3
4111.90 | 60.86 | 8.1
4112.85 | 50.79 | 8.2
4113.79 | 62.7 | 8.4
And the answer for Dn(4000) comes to 1.25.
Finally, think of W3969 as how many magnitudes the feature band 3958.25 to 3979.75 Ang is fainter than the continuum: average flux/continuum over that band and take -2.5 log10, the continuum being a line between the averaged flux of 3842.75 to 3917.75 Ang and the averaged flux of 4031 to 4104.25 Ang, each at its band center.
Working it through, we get 0.265 mag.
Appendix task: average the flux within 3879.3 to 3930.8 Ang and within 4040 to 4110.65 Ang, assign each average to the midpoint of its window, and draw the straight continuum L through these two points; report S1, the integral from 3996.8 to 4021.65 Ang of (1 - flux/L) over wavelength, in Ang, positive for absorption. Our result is -4.5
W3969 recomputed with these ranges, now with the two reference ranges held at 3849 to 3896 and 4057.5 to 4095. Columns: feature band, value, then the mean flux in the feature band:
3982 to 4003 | -0.09 mag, 57.8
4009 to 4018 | -0.22 mag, 65.5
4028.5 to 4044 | -0.11 mag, 60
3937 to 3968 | 0.05 mag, 49.6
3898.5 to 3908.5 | 0.08 mag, 47.2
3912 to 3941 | 0.04 mag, 49.3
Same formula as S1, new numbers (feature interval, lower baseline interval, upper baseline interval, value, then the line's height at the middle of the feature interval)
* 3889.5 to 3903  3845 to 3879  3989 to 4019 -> 2.6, 55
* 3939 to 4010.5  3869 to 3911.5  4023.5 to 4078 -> 2.9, 53.9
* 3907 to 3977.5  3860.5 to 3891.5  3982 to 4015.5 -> 7.7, 55.2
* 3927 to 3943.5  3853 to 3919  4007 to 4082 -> 2.1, 53.2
